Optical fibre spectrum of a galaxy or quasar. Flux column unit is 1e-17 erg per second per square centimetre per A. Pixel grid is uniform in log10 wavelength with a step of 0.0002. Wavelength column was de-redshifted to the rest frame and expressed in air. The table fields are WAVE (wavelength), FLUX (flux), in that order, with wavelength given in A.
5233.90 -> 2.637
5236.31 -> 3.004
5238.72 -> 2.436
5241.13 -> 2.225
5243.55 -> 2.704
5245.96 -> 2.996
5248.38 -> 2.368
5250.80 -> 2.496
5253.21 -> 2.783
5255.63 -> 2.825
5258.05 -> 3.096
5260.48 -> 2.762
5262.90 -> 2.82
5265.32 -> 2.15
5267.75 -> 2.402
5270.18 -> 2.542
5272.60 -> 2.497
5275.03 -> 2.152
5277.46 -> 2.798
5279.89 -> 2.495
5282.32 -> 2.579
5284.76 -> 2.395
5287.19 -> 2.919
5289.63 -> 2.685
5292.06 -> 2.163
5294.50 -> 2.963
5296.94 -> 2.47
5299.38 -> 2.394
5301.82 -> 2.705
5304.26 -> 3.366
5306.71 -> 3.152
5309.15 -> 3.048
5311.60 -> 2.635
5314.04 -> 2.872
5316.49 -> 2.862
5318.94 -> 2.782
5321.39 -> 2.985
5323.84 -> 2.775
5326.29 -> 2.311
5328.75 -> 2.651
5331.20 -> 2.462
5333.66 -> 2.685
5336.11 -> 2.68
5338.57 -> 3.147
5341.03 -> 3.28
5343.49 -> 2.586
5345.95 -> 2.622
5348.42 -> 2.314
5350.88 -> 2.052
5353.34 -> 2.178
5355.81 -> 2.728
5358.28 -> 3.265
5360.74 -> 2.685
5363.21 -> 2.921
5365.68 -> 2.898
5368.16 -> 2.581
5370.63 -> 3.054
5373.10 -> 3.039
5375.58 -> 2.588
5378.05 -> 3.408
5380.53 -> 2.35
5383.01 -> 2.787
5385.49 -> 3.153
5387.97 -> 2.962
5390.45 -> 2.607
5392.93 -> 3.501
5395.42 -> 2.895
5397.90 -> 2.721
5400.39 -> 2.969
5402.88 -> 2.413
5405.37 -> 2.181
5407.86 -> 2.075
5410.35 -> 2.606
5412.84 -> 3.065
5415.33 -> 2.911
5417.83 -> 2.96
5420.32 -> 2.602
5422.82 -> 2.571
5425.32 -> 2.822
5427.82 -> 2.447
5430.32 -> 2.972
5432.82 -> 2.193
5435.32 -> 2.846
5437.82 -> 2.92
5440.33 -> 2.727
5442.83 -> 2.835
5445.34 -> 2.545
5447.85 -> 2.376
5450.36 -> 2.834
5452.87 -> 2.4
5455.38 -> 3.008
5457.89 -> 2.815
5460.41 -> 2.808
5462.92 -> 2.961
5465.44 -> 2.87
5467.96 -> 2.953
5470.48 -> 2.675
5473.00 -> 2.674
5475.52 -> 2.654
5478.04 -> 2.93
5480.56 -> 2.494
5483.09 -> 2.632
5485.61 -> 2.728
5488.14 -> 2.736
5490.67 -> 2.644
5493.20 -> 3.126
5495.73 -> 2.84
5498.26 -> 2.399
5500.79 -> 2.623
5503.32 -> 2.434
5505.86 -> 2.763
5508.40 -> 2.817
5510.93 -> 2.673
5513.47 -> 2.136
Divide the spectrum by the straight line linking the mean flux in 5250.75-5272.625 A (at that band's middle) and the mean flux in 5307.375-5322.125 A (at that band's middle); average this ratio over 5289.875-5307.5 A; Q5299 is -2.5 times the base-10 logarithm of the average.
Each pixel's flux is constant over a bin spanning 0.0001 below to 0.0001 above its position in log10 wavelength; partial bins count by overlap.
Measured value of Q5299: 0.030 mag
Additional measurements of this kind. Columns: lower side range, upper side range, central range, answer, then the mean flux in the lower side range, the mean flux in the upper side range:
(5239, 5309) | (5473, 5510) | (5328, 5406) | -0.04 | 2.64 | 2.7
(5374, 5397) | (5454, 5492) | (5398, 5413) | 0.14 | 2.92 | 2.77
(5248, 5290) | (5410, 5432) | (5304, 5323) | -0.11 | 2.6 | 2.77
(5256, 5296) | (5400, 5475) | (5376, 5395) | -0.11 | 2.59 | 2.7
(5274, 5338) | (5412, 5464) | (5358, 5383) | -0.05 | 2.7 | 2.74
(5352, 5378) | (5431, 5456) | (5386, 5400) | -0.07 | 2.82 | 2.67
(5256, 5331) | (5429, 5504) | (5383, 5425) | -0.02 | 2.68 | 2.72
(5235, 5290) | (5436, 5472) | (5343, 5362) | 0.05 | 2.61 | 2.77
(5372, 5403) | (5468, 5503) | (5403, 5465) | 0.05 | 2.89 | 2.71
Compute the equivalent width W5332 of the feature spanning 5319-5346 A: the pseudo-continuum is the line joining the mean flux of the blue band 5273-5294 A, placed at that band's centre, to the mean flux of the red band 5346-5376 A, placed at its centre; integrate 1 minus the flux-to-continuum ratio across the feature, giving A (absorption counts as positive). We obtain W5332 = -1.2 A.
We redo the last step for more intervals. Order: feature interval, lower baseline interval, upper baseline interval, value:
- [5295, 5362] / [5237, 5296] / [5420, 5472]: -2.3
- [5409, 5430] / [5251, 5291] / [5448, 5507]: -0.4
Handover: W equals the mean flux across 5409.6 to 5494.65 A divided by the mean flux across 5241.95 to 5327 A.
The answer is 1.02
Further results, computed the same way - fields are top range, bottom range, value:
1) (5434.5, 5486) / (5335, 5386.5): 0.99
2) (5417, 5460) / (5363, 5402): 0.93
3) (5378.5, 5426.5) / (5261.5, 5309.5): 1.05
